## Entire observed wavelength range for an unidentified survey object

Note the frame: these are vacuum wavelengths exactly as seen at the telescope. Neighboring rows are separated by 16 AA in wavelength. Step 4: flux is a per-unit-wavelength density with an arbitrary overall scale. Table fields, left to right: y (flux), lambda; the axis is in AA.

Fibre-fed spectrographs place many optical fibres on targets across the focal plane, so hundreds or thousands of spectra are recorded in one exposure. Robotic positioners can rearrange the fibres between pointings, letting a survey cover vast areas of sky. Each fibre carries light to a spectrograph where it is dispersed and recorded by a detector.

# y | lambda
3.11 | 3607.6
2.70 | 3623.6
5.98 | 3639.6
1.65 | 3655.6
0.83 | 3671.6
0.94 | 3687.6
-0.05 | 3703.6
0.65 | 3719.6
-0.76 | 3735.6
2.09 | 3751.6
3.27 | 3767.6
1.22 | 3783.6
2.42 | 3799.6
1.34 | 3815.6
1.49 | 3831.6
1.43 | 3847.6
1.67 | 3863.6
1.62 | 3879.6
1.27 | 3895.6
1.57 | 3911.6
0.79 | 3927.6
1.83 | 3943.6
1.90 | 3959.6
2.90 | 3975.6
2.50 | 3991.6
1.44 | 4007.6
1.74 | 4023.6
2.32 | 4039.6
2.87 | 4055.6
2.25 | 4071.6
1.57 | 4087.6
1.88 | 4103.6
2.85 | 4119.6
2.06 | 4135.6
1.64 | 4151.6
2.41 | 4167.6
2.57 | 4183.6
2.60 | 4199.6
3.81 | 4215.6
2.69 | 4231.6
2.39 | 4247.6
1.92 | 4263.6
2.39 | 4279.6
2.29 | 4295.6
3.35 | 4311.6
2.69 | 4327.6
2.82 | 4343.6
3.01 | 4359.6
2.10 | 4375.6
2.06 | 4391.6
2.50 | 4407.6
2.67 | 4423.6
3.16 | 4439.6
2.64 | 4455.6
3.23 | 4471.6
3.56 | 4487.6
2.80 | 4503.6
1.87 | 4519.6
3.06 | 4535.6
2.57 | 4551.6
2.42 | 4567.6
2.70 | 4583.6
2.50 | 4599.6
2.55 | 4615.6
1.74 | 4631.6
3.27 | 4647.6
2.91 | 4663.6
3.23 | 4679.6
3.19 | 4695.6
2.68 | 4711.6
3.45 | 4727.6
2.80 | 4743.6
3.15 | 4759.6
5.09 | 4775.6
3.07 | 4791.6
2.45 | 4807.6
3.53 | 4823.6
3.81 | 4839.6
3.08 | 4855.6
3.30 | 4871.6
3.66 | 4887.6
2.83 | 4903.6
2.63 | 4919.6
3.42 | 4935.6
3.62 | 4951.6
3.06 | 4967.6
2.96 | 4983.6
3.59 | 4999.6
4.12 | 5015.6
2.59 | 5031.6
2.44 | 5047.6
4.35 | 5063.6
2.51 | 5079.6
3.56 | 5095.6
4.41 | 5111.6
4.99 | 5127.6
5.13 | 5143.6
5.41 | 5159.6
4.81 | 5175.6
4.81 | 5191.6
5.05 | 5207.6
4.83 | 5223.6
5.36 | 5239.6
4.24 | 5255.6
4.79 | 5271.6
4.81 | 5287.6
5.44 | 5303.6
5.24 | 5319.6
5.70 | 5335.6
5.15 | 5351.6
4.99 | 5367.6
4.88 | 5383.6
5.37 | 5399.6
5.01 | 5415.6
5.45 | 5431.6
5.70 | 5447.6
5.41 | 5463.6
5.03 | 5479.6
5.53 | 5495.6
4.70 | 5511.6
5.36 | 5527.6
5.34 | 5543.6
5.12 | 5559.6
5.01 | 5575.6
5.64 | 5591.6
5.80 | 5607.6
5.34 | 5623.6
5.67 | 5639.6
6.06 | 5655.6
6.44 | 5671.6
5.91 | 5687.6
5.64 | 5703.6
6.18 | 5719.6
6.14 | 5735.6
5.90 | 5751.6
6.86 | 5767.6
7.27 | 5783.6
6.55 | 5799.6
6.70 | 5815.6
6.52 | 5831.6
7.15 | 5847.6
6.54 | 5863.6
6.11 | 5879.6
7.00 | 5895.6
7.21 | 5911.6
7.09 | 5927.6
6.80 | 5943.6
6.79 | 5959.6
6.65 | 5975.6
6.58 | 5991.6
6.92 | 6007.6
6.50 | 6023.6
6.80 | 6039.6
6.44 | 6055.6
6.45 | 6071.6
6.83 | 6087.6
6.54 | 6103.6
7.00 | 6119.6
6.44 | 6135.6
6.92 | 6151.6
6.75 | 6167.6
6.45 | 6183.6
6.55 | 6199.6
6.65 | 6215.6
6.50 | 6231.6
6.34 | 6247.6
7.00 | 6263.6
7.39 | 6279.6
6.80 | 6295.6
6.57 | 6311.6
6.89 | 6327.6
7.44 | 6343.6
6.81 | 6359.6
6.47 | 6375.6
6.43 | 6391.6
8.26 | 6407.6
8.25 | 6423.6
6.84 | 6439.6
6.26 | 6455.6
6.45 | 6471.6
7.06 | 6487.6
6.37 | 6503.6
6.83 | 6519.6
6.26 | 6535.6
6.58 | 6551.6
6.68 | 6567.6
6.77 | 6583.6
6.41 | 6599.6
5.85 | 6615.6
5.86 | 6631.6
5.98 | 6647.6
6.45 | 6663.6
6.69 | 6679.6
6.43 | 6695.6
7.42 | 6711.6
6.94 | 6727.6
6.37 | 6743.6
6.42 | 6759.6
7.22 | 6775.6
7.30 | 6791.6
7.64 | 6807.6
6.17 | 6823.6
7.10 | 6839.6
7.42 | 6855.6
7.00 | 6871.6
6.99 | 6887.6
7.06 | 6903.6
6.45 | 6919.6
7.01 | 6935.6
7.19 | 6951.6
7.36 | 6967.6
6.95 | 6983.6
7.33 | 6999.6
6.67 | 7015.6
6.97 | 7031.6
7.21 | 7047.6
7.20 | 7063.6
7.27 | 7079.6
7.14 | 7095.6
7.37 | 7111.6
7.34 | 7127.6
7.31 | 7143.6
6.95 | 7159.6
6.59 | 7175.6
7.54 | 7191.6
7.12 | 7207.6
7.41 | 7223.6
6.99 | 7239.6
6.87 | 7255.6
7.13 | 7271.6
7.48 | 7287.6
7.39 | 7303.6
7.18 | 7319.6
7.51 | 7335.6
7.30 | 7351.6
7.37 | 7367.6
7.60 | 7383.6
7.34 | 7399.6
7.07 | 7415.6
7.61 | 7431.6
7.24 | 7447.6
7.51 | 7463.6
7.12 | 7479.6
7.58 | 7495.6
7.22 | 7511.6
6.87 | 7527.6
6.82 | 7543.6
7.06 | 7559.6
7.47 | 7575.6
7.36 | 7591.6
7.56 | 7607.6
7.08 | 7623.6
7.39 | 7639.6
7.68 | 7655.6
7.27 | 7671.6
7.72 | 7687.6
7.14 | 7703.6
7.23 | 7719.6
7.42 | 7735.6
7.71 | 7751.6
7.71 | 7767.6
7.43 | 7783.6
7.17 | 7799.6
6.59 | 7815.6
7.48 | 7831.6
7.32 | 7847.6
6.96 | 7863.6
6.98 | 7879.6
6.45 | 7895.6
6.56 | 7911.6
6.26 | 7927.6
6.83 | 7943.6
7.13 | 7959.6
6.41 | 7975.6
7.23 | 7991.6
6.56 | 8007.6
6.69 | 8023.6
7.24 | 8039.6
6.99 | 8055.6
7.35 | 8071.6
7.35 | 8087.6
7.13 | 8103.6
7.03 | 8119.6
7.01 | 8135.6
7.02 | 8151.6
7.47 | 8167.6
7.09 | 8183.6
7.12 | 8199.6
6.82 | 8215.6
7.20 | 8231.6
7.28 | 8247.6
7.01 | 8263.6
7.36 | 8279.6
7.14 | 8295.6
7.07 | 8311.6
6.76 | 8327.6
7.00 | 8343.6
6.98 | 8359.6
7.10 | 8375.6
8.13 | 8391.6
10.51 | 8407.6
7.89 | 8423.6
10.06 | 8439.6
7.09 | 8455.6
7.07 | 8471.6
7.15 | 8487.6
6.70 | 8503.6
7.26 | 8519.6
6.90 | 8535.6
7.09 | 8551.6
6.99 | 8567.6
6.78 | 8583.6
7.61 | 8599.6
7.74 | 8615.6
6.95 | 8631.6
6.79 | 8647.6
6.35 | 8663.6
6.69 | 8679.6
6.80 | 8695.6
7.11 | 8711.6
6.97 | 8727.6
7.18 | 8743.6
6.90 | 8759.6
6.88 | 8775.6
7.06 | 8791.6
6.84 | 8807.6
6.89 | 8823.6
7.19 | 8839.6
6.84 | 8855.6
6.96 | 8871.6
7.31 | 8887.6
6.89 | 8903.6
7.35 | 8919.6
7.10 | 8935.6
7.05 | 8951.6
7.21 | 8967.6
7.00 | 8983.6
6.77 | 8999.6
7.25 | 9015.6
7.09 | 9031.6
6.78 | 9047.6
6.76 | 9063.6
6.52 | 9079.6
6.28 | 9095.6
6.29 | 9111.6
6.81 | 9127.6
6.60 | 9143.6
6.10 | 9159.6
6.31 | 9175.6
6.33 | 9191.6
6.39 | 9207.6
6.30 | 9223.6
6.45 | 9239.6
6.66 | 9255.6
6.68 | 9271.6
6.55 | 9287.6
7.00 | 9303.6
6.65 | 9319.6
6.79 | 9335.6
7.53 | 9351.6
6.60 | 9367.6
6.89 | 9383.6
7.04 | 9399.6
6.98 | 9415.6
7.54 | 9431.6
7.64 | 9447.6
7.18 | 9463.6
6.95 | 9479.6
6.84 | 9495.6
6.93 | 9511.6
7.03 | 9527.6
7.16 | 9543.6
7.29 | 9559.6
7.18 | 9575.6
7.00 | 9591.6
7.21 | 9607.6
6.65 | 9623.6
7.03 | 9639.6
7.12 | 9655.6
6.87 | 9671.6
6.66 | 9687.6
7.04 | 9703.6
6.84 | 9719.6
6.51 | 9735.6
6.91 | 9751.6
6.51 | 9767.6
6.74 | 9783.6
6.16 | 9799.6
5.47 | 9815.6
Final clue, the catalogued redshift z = 0.28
